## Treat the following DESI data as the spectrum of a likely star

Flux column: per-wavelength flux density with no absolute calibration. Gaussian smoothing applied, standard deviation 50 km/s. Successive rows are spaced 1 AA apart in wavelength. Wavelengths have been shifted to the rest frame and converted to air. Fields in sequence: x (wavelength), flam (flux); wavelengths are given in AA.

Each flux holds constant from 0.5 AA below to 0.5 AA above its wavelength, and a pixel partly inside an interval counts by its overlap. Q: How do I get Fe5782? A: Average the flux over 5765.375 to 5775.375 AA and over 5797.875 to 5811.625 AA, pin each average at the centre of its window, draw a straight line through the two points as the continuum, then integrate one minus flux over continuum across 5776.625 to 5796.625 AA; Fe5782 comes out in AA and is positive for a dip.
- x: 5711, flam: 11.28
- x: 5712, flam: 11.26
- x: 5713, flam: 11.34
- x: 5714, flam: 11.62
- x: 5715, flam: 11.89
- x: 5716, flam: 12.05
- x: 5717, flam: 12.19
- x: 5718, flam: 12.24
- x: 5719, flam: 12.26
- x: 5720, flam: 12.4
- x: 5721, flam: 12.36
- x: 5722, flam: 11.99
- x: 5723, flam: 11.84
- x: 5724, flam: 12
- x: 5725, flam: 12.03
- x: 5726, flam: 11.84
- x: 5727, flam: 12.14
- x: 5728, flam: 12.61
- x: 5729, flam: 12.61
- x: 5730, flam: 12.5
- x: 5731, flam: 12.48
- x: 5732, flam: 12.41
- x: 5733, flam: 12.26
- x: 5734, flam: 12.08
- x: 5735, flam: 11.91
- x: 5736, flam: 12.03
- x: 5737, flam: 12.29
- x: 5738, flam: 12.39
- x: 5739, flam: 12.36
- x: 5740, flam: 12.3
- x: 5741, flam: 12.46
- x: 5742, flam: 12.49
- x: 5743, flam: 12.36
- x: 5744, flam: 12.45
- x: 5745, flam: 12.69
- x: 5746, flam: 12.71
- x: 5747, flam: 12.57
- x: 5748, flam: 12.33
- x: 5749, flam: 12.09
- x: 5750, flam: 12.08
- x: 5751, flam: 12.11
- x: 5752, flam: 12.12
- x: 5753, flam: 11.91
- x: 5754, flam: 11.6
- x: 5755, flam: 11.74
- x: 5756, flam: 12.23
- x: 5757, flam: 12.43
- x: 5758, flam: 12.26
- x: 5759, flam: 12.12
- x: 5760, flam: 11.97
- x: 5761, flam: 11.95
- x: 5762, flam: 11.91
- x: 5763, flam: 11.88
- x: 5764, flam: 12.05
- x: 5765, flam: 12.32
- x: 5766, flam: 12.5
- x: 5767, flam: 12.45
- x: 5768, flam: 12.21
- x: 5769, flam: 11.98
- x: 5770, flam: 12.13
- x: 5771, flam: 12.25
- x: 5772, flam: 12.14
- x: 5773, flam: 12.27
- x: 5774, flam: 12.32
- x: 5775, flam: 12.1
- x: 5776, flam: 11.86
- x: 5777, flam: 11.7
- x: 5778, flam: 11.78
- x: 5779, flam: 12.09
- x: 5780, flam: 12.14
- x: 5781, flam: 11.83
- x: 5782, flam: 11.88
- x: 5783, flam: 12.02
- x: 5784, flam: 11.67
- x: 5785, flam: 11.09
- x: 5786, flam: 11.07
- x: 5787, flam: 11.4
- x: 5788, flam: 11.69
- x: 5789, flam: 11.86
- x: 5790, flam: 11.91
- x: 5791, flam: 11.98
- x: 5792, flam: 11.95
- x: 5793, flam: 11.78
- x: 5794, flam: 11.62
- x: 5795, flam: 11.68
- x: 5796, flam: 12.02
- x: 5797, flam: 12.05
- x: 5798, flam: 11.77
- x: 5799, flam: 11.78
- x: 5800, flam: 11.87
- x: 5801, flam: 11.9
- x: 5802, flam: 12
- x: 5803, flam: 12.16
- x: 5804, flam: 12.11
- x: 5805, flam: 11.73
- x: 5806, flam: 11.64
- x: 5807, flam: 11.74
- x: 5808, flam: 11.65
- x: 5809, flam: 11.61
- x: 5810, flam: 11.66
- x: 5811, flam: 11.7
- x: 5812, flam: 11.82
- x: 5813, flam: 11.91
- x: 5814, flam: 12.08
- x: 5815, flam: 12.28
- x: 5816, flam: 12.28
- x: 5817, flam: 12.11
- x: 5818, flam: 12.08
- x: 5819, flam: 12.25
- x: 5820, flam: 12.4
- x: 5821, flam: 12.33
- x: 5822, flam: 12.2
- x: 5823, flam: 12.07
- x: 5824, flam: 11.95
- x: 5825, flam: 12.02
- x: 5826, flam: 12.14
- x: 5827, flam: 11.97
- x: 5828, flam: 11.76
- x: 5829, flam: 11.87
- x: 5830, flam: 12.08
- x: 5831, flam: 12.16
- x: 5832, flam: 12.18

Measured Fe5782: 0.46 AA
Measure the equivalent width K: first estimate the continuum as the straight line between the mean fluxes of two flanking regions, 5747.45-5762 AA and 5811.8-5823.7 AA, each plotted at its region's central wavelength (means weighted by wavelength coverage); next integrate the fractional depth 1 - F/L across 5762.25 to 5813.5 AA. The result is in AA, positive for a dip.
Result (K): 0.9 AA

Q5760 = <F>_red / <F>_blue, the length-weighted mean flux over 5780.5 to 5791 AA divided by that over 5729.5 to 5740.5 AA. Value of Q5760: 0.95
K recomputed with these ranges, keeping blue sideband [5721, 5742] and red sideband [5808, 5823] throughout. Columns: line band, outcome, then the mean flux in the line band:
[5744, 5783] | 0.11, 12.1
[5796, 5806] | 0.13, 11.9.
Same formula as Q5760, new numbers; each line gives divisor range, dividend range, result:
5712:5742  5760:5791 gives 0.98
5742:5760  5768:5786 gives 0.98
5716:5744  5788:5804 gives 0.97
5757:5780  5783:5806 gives 0.97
